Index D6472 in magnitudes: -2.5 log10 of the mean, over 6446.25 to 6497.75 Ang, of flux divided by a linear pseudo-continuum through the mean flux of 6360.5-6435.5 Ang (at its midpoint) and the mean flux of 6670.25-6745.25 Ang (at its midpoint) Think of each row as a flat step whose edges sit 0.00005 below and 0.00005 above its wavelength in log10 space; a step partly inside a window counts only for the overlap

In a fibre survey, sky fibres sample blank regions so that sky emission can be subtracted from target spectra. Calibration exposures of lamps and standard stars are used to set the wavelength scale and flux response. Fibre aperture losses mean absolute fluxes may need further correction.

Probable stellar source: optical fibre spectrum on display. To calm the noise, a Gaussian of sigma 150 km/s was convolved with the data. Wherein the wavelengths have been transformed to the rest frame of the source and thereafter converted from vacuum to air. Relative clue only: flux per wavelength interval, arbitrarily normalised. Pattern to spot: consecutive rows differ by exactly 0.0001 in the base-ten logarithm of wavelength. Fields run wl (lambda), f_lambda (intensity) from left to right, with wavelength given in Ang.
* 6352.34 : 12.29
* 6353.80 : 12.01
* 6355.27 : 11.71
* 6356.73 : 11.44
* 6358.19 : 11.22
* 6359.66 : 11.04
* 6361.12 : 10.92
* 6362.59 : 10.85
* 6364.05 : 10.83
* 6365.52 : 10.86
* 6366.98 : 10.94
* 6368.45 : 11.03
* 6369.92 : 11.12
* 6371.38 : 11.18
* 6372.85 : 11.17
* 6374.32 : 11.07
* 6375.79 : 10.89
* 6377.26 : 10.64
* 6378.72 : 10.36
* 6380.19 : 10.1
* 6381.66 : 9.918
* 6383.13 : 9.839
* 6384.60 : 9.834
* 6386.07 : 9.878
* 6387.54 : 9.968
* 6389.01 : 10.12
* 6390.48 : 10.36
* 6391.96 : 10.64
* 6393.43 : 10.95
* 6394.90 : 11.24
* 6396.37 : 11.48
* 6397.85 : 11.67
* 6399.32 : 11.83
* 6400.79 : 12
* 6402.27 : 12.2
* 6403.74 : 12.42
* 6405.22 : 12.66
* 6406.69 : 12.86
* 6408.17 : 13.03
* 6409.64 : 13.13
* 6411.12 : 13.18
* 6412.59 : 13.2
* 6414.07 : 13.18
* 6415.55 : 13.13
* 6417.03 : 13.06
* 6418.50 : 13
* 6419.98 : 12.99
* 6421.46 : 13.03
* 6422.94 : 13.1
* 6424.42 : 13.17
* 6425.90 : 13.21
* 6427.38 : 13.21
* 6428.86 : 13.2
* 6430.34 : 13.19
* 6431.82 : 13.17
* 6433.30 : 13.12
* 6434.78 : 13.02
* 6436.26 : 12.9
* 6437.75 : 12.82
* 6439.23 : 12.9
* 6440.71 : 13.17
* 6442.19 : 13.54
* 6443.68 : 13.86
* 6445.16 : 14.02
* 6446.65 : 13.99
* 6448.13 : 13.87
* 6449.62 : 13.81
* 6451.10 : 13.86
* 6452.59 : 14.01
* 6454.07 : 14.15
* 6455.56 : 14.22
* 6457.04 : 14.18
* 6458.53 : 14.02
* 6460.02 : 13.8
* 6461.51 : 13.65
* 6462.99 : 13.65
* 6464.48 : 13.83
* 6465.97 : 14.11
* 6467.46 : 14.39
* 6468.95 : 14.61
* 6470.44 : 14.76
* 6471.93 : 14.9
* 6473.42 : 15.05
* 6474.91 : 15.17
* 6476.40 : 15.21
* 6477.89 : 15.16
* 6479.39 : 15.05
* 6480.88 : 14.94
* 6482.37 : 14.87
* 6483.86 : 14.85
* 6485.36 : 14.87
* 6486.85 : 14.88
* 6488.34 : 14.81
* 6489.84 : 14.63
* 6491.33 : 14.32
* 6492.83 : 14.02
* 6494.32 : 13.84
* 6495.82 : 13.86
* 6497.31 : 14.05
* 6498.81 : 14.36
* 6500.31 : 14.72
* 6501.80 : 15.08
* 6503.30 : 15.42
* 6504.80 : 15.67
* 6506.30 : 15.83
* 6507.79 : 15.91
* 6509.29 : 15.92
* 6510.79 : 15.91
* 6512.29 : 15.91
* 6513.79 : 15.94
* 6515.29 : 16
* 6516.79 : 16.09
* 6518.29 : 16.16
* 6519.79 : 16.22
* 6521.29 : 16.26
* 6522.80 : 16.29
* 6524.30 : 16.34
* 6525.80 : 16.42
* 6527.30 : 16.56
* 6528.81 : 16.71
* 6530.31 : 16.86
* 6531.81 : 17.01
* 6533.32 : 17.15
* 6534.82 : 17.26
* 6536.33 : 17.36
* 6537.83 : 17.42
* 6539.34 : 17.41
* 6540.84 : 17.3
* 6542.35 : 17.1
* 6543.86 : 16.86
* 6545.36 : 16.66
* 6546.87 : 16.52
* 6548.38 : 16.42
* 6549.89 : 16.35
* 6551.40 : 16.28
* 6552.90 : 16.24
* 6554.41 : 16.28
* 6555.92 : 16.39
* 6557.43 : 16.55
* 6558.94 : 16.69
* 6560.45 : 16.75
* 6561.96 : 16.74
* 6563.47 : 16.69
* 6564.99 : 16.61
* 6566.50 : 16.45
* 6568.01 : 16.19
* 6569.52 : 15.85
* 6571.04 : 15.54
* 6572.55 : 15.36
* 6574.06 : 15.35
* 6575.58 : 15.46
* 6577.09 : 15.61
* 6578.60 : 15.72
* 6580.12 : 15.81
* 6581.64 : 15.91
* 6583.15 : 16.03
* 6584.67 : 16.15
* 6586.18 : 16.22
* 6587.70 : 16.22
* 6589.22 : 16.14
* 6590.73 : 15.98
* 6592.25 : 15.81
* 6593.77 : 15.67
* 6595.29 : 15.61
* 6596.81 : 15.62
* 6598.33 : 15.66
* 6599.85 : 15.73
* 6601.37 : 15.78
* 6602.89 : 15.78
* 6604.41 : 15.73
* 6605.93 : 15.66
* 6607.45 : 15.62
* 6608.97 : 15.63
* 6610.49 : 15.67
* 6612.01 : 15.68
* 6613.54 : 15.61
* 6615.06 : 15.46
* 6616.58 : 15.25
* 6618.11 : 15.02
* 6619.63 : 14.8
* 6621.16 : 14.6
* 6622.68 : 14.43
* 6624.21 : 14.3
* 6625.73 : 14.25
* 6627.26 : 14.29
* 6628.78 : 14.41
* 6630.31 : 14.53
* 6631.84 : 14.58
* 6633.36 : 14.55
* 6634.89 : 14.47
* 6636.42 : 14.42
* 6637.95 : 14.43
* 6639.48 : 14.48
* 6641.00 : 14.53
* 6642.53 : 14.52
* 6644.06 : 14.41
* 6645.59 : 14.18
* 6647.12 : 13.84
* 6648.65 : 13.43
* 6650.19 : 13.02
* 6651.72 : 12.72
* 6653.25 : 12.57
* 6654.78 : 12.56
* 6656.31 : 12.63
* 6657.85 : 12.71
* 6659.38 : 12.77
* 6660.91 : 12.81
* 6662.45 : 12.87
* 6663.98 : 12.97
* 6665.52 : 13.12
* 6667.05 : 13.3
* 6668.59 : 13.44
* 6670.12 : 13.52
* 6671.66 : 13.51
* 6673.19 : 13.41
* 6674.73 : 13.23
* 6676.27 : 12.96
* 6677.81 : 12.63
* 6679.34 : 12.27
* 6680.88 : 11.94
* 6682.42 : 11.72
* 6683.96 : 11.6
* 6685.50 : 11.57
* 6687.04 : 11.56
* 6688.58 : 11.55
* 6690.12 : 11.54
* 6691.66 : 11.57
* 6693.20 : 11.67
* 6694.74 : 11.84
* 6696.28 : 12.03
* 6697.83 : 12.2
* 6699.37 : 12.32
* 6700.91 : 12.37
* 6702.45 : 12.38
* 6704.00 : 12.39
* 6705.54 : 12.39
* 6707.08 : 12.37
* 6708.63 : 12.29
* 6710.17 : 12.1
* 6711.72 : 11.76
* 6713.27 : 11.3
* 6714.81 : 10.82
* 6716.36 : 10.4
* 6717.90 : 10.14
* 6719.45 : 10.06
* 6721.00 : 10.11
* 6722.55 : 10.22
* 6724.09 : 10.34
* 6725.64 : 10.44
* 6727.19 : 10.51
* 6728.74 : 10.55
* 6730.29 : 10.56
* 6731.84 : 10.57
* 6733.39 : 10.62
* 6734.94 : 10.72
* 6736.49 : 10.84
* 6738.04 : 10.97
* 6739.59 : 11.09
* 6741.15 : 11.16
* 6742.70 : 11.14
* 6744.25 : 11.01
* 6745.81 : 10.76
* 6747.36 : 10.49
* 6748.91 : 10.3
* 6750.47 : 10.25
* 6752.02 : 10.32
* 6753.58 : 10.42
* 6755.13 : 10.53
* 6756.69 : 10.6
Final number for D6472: -0.22 mag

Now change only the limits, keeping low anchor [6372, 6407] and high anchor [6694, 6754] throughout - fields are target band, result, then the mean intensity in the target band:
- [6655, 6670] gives -0.17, 13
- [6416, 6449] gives -0.20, 13.3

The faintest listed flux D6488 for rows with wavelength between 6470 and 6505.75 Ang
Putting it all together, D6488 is 13.84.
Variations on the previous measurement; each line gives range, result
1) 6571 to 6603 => 15.35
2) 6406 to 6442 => 12.82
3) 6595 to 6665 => 12.56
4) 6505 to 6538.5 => 15.83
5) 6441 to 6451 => 13.54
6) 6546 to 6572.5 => 15.54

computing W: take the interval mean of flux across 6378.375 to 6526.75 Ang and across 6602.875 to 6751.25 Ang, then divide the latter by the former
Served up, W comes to 0.9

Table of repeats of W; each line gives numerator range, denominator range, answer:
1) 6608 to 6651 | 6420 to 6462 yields 1.08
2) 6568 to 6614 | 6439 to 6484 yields 1.11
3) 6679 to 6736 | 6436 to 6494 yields 0.80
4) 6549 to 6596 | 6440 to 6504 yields 1.12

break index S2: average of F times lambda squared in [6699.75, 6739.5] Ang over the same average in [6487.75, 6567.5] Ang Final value 0.73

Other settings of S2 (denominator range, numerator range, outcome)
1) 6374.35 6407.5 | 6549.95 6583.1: 1.55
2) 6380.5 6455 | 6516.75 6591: 1.37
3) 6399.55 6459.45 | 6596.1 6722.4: 1.08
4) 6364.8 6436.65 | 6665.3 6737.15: 1.08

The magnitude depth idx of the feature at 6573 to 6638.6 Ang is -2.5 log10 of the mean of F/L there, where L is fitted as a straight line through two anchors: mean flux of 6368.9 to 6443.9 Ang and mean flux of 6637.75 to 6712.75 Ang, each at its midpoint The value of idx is -0.22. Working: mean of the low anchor 12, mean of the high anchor 12.7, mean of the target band 15.3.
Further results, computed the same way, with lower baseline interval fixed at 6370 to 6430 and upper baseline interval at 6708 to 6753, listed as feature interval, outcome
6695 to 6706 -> -0.13 mag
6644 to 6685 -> -0.18 mag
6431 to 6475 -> -0.19 mag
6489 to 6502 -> -0.24 mag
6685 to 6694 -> -0.07 mag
